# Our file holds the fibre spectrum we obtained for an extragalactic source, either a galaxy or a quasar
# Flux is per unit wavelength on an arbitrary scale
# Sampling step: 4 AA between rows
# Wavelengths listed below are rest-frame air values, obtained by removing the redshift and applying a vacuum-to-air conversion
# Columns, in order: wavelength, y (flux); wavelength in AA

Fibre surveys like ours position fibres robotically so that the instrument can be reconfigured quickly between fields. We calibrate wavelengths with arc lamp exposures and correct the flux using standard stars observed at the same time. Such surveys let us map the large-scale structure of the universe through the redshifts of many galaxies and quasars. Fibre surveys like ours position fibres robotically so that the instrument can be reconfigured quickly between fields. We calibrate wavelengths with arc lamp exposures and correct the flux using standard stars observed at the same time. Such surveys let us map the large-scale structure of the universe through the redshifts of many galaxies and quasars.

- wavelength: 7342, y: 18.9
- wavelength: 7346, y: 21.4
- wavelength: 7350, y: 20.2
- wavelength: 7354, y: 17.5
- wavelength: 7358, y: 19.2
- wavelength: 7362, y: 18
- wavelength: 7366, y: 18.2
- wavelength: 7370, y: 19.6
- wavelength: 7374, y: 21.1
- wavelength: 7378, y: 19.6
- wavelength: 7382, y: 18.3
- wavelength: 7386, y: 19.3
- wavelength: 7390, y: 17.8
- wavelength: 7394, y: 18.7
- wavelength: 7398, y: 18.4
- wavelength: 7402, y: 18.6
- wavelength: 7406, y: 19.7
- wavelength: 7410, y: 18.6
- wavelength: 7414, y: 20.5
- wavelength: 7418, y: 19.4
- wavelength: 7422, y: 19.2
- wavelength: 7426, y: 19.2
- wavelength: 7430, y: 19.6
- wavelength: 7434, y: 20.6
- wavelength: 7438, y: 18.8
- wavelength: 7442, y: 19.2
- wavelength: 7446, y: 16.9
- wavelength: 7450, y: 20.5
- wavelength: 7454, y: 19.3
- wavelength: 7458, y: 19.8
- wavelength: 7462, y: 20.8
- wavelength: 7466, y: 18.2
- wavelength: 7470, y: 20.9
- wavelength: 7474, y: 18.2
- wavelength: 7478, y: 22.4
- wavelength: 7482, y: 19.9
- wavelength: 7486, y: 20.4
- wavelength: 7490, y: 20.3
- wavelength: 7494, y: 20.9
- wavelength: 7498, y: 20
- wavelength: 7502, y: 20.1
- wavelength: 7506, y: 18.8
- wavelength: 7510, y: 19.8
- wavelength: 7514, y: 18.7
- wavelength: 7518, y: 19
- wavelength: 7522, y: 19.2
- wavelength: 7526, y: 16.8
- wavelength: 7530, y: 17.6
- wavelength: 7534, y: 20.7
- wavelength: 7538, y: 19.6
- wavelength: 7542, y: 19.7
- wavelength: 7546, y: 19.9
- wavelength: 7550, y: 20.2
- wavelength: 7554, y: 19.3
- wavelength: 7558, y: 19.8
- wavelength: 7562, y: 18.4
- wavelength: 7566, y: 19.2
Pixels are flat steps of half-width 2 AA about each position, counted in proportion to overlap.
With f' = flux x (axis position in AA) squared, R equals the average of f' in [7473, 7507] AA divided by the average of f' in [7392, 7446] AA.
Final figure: 1.1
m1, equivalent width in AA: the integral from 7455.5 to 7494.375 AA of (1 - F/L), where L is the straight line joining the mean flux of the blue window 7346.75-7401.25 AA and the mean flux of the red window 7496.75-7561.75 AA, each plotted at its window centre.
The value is -1.9 AA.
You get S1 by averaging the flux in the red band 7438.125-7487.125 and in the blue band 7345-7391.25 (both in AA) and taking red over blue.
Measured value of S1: 1.03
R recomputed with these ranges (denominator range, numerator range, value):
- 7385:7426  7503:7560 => 1.05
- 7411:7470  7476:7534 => 1.02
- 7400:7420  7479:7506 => 1.07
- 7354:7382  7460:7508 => 1.09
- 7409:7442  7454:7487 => 1.04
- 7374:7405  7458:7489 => 1.09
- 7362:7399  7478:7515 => 1.09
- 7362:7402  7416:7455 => 1.03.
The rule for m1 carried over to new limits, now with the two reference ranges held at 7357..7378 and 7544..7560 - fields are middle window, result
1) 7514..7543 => 1.2 AA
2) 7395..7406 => 0.4 AA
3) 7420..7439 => -0.1 AA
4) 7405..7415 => -0.1 AA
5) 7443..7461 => 0.3 AA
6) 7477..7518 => -0.8 AA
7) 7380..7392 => 0.5 AA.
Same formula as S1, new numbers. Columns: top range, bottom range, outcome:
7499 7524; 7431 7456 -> 1.00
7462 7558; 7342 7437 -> 1.02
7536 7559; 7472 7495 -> 0.97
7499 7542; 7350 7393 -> 1.01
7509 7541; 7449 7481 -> 0.95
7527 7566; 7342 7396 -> 1.01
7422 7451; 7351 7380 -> 1.01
